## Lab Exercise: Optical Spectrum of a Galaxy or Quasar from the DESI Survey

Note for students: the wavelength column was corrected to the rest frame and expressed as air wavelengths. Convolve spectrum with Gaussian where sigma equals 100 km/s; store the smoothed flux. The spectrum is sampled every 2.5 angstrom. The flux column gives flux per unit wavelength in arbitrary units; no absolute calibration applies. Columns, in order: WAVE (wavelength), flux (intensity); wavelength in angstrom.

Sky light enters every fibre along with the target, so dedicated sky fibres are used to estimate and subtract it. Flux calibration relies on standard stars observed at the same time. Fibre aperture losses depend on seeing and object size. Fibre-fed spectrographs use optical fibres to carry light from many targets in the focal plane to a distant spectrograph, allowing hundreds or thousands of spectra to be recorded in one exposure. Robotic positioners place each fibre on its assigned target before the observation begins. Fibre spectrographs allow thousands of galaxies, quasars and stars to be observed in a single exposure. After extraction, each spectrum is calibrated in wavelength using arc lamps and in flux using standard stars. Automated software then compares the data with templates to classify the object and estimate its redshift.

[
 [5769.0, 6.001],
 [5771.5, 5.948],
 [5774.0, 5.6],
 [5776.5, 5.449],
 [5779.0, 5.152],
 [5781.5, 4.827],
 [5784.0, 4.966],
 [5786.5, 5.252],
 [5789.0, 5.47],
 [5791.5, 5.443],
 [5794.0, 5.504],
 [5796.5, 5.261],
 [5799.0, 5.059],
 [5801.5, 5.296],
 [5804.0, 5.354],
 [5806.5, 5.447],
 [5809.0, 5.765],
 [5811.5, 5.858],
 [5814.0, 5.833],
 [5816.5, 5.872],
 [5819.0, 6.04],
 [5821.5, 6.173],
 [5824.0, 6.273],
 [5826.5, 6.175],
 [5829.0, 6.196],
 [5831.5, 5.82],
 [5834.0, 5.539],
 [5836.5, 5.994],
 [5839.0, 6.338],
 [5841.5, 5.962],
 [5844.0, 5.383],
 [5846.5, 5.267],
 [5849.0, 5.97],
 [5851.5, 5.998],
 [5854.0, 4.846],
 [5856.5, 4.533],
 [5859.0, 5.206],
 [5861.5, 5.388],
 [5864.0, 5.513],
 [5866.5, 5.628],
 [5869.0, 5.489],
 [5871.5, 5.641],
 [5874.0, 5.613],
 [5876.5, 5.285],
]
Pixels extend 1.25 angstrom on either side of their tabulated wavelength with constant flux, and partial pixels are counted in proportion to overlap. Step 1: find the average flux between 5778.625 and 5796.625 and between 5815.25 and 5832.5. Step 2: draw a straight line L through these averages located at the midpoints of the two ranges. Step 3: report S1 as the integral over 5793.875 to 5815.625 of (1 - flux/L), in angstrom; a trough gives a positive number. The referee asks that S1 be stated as 0.6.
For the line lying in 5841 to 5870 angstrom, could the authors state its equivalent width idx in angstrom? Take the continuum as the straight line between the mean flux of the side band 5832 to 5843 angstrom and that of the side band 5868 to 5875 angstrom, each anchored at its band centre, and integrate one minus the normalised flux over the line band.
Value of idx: 1.67 angstrom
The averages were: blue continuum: 5.94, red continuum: 5.58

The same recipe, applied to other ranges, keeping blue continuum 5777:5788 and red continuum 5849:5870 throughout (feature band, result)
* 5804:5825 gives -2.70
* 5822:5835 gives -1.91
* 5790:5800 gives -0.38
